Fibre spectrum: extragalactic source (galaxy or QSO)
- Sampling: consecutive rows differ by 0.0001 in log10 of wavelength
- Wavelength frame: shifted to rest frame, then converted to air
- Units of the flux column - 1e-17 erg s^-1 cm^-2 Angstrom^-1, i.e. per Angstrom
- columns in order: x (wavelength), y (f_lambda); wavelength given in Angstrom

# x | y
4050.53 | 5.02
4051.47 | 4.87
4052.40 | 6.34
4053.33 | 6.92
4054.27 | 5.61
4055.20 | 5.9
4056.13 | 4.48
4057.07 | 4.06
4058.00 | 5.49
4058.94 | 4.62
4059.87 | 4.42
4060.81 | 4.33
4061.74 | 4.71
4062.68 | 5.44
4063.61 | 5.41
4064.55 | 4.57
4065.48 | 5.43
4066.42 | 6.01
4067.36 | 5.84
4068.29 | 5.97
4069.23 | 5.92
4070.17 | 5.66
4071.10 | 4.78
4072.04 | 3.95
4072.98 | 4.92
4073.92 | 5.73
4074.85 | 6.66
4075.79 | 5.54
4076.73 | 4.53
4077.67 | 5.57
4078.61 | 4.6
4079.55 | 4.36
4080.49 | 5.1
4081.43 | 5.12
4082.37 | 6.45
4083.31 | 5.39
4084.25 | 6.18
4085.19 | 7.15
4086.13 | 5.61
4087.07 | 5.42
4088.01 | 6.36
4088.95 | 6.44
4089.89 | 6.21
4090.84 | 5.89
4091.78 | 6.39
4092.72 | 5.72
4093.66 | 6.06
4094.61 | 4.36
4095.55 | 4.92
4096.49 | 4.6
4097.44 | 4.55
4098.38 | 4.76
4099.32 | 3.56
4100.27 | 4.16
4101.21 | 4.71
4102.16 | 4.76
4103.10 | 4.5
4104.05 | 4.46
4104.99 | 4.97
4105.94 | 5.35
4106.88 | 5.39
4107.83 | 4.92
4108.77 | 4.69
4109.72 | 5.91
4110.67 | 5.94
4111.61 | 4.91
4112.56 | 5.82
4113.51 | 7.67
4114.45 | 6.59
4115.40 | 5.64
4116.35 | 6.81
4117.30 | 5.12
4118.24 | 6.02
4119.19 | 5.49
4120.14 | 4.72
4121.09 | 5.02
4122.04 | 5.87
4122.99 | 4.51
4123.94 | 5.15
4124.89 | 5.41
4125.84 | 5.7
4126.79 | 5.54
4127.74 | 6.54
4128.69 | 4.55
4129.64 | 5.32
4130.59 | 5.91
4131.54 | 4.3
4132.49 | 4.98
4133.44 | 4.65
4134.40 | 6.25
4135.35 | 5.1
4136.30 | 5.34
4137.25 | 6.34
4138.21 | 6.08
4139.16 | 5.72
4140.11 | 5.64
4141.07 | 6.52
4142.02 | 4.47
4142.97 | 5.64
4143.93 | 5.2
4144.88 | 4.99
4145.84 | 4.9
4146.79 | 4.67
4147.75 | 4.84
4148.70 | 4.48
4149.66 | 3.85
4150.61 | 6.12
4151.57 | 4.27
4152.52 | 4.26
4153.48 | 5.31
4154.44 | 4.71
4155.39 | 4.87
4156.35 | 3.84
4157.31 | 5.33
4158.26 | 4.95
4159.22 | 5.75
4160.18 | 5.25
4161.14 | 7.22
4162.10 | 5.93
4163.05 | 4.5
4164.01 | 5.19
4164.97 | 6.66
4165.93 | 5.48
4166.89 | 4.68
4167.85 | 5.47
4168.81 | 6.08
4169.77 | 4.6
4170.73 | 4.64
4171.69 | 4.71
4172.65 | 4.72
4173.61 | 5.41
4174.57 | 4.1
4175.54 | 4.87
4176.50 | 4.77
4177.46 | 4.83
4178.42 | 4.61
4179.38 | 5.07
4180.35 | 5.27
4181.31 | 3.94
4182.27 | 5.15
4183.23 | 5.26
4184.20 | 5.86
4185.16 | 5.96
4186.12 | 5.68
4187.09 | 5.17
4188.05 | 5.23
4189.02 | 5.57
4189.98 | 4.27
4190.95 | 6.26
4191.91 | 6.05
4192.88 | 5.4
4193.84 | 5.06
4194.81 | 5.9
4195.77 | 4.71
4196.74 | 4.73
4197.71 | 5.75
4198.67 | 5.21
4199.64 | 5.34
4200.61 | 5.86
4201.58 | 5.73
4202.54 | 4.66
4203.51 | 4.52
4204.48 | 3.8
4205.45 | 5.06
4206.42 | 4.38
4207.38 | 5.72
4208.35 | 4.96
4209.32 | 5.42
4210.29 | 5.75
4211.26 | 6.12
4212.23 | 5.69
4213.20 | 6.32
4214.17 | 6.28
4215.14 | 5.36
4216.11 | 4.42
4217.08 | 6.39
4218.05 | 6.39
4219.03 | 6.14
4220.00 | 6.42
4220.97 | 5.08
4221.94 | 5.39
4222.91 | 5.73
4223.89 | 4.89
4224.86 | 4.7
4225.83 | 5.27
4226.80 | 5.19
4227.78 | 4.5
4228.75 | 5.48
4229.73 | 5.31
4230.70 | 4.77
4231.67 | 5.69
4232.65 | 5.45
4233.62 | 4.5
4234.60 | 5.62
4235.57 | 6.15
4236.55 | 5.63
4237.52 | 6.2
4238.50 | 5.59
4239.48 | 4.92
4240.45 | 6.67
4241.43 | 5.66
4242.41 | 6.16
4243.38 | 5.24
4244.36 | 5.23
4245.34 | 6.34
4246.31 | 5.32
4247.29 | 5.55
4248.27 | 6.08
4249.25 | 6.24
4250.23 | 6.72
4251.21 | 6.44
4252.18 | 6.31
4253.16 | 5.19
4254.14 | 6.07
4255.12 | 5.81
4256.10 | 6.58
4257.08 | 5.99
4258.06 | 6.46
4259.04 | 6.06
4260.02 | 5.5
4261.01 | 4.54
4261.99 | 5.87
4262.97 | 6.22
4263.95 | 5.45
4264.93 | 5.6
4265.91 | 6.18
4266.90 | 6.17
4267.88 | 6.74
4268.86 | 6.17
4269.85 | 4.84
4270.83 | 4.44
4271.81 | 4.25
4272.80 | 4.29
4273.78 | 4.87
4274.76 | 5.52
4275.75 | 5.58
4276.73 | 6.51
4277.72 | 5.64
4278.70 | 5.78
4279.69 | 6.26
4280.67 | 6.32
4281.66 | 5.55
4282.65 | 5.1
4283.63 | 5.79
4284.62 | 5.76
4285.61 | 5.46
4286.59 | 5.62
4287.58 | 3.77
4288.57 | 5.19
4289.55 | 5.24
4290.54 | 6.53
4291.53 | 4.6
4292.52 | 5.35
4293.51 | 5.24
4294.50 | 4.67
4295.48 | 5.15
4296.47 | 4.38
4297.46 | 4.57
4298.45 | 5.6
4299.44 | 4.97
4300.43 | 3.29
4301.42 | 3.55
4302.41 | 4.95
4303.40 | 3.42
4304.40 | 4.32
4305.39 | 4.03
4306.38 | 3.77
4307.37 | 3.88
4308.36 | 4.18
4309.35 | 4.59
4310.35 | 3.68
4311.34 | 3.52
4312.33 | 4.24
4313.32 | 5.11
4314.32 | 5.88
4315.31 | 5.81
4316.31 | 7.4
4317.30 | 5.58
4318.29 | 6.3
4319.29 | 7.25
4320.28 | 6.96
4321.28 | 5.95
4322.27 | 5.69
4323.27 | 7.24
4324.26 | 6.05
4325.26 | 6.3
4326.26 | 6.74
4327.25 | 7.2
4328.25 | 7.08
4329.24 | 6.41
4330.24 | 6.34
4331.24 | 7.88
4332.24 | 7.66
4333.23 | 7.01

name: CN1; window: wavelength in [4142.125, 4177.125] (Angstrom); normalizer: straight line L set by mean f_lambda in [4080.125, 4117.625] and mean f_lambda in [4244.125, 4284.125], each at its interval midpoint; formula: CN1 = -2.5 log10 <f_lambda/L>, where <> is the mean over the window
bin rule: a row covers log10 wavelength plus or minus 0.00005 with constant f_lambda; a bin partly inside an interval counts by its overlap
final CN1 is 0.11 mag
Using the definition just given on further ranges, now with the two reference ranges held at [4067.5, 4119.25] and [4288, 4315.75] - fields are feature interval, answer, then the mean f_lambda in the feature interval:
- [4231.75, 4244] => -0.16 mag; 5.64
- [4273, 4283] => -0.20 mag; 5.68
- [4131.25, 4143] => -0.04 mag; 5.48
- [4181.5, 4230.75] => -0.08 mag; 5.37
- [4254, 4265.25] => -0.22 mag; 5.84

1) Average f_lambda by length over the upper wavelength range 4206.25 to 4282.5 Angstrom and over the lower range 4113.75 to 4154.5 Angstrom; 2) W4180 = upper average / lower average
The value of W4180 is 1.06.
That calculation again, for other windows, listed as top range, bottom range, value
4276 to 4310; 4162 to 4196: 0.96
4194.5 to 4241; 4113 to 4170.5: 1.01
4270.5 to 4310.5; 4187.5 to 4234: 0.92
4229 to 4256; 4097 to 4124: 1.10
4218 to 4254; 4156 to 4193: 1.08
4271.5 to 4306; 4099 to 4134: 0.96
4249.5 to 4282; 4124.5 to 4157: 1.11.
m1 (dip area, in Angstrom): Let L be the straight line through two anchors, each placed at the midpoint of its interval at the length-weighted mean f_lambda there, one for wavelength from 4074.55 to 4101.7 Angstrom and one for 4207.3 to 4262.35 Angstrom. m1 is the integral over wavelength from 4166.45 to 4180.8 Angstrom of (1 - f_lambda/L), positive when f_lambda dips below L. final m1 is 1.6 Angstrom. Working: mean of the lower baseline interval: 5.38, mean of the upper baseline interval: 5.67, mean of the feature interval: 4.92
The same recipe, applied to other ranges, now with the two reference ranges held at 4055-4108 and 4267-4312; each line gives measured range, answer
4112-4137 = -1.8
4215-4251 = -4.0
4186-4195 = -0.6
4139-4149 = -0.1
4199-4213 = -0.5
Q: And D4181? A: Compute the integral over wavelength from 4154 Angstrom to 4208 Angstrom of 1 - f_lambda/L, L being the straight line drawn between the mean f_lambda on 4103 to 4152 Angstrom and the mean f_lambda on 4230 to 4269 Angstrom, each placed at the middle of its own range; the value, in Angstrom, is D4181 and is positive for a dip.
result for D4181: 3.8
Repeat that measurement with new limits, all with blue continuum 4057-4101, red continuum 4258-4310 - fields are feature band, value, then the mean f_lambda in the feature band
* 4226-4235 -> 0.04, 5.16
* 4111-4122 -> -1.10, 5.81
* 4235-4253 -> -2.51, 5.9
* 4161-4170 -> -0.53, 5.55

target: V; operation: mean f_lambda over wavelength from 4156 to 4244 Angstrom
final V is 5.34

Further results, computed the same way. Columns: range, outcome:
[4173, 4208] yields 5.14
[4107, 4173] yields 5.34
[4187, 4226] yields 5.4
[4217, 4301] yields 5.53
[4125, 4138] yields 5.44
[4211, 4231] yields 5.52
